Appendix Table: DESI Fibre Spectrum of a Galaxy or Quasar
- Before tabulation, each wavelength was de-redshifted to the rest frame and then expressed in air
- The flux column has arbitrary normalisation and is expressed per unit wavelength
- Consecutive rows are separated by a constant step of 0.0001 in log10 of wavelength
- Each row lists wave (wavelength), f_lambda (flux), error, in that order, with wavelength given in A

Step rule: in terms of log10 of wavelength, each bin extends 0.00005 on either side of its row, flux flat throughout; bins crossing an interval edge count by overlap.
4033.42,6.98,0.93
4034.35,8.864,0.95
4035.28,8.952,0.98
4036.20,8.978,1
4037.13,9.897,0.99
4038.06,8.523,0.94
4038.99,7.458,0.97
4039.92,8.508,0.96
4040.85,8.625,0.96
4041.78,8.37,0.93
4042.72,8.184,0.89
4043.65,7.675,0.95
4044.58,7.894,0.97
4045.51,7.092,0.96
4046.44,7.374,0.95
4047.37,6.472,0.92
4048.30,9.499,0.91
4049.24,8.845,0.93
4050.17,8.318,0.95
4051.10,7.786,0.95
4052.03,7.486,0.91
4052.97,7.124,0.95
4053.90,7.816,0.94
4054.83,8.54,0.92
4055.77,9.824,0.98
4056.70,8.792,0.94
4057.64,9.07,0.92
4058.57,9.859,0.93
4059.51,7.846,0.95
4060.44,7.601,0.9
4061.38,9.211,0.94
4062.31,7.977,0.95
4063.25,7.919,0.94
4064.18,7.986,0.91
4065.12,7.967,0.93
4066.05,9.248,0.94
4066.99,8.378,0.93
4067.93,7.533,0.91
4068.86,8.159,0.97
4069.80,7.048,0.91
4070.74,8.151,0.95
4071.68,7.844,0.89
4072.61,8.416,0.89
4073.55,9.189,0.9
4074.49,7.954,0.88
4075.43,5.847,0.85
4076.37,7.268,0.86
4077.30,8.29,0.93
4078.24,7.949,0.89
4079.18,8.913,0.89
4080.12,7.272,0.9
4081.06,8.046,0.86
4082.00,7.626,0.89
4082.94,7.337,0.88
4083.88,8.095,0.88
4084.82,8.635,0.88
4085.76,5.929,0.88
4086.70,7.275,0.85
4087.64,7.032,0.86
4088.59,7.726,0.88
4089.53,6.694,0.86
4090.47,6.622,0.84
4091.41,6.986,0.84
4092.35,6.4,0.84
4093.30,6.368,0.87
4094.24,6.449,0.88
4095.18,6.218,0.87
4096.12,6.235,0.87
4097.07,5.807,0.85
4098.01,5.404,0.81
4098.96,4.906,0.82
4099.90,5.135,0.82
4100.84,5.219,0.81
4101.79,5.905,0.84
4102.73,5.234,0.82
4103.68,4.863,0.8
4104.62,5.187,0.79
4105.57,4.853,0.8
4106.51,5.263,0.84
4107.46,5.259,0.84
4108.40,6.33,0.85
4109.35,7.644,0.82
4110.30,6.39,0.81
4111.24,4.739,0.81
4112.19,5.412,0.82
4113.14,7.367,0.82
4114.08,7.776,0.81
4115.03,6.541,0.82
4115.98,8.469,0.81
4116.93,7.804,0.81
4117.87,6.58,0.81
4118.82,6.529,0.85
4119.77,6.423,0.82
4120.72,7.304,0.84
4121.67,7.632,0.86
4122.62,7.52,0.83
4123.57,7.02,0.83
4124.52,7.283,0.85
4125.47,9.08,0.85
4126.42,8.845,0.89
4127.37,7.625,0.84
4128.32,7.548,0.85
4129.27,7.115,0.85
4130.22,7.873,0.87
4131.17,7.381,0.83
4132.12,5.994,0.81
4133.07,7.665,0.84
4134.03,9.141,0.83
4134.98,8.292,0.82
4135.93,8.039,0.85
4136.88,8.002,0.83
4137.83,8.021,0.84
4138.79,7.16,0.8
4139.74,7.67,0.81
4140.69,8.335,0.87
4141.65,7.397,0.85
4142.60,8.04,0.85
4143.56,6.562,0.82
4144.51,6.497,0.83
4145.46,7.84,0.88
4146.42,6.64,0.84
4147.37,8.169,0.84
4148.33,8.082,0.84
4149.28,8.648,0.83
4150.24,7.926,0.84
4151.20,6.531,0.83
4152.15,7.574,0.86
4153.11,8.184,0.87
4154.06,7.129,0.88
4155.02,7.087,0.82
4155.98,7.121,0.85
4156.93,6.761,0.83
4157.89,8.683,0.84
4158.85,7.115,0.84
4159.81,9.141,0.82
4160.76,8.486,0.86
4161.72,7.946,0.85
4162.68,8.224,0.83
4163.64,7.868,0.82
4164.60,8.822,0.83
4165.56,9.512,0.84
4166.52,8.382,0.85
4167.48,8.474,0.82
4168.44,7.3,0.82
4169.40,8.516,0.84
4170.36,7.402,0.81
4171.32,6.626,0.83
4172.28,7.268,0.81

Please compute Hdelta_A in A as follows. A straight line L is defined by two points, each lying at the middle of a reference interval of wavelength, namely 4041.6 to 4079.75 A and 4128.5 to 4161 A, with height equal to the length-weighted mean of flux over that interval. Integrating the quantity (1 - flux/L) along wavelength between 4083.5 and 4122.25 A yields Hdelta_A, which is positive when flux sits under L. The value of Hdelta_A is 7.2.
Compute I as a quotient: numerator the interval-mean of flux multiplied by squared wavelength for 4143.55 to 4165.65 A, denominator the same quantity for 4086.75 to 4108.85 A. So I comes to 1.34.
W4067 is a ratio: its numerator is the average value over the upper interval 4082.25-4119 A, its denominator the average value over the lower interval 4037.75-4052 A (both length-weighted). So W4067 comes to 0.80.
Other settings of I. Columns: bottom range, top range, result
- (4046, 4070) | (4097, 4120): 0.75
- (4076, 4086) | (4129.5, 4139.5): 1.02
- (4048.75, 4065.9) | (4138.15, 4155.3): 0.94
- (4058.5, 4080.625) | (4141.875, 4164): 0.99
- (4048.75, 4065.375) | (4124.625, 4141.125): 0.98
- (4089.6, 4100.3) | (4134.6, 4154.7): 1.29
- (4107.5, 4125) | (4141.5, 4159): 1.10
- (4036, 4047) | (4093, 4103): 0.72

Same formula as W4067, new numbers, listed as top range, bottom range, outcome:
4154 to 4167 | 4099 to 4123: 1.28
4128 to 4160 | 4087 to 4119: 1.22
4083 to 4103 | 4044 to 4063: 0.78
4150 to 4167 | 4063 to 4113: 1.15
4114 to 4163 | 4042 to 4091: 0.96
